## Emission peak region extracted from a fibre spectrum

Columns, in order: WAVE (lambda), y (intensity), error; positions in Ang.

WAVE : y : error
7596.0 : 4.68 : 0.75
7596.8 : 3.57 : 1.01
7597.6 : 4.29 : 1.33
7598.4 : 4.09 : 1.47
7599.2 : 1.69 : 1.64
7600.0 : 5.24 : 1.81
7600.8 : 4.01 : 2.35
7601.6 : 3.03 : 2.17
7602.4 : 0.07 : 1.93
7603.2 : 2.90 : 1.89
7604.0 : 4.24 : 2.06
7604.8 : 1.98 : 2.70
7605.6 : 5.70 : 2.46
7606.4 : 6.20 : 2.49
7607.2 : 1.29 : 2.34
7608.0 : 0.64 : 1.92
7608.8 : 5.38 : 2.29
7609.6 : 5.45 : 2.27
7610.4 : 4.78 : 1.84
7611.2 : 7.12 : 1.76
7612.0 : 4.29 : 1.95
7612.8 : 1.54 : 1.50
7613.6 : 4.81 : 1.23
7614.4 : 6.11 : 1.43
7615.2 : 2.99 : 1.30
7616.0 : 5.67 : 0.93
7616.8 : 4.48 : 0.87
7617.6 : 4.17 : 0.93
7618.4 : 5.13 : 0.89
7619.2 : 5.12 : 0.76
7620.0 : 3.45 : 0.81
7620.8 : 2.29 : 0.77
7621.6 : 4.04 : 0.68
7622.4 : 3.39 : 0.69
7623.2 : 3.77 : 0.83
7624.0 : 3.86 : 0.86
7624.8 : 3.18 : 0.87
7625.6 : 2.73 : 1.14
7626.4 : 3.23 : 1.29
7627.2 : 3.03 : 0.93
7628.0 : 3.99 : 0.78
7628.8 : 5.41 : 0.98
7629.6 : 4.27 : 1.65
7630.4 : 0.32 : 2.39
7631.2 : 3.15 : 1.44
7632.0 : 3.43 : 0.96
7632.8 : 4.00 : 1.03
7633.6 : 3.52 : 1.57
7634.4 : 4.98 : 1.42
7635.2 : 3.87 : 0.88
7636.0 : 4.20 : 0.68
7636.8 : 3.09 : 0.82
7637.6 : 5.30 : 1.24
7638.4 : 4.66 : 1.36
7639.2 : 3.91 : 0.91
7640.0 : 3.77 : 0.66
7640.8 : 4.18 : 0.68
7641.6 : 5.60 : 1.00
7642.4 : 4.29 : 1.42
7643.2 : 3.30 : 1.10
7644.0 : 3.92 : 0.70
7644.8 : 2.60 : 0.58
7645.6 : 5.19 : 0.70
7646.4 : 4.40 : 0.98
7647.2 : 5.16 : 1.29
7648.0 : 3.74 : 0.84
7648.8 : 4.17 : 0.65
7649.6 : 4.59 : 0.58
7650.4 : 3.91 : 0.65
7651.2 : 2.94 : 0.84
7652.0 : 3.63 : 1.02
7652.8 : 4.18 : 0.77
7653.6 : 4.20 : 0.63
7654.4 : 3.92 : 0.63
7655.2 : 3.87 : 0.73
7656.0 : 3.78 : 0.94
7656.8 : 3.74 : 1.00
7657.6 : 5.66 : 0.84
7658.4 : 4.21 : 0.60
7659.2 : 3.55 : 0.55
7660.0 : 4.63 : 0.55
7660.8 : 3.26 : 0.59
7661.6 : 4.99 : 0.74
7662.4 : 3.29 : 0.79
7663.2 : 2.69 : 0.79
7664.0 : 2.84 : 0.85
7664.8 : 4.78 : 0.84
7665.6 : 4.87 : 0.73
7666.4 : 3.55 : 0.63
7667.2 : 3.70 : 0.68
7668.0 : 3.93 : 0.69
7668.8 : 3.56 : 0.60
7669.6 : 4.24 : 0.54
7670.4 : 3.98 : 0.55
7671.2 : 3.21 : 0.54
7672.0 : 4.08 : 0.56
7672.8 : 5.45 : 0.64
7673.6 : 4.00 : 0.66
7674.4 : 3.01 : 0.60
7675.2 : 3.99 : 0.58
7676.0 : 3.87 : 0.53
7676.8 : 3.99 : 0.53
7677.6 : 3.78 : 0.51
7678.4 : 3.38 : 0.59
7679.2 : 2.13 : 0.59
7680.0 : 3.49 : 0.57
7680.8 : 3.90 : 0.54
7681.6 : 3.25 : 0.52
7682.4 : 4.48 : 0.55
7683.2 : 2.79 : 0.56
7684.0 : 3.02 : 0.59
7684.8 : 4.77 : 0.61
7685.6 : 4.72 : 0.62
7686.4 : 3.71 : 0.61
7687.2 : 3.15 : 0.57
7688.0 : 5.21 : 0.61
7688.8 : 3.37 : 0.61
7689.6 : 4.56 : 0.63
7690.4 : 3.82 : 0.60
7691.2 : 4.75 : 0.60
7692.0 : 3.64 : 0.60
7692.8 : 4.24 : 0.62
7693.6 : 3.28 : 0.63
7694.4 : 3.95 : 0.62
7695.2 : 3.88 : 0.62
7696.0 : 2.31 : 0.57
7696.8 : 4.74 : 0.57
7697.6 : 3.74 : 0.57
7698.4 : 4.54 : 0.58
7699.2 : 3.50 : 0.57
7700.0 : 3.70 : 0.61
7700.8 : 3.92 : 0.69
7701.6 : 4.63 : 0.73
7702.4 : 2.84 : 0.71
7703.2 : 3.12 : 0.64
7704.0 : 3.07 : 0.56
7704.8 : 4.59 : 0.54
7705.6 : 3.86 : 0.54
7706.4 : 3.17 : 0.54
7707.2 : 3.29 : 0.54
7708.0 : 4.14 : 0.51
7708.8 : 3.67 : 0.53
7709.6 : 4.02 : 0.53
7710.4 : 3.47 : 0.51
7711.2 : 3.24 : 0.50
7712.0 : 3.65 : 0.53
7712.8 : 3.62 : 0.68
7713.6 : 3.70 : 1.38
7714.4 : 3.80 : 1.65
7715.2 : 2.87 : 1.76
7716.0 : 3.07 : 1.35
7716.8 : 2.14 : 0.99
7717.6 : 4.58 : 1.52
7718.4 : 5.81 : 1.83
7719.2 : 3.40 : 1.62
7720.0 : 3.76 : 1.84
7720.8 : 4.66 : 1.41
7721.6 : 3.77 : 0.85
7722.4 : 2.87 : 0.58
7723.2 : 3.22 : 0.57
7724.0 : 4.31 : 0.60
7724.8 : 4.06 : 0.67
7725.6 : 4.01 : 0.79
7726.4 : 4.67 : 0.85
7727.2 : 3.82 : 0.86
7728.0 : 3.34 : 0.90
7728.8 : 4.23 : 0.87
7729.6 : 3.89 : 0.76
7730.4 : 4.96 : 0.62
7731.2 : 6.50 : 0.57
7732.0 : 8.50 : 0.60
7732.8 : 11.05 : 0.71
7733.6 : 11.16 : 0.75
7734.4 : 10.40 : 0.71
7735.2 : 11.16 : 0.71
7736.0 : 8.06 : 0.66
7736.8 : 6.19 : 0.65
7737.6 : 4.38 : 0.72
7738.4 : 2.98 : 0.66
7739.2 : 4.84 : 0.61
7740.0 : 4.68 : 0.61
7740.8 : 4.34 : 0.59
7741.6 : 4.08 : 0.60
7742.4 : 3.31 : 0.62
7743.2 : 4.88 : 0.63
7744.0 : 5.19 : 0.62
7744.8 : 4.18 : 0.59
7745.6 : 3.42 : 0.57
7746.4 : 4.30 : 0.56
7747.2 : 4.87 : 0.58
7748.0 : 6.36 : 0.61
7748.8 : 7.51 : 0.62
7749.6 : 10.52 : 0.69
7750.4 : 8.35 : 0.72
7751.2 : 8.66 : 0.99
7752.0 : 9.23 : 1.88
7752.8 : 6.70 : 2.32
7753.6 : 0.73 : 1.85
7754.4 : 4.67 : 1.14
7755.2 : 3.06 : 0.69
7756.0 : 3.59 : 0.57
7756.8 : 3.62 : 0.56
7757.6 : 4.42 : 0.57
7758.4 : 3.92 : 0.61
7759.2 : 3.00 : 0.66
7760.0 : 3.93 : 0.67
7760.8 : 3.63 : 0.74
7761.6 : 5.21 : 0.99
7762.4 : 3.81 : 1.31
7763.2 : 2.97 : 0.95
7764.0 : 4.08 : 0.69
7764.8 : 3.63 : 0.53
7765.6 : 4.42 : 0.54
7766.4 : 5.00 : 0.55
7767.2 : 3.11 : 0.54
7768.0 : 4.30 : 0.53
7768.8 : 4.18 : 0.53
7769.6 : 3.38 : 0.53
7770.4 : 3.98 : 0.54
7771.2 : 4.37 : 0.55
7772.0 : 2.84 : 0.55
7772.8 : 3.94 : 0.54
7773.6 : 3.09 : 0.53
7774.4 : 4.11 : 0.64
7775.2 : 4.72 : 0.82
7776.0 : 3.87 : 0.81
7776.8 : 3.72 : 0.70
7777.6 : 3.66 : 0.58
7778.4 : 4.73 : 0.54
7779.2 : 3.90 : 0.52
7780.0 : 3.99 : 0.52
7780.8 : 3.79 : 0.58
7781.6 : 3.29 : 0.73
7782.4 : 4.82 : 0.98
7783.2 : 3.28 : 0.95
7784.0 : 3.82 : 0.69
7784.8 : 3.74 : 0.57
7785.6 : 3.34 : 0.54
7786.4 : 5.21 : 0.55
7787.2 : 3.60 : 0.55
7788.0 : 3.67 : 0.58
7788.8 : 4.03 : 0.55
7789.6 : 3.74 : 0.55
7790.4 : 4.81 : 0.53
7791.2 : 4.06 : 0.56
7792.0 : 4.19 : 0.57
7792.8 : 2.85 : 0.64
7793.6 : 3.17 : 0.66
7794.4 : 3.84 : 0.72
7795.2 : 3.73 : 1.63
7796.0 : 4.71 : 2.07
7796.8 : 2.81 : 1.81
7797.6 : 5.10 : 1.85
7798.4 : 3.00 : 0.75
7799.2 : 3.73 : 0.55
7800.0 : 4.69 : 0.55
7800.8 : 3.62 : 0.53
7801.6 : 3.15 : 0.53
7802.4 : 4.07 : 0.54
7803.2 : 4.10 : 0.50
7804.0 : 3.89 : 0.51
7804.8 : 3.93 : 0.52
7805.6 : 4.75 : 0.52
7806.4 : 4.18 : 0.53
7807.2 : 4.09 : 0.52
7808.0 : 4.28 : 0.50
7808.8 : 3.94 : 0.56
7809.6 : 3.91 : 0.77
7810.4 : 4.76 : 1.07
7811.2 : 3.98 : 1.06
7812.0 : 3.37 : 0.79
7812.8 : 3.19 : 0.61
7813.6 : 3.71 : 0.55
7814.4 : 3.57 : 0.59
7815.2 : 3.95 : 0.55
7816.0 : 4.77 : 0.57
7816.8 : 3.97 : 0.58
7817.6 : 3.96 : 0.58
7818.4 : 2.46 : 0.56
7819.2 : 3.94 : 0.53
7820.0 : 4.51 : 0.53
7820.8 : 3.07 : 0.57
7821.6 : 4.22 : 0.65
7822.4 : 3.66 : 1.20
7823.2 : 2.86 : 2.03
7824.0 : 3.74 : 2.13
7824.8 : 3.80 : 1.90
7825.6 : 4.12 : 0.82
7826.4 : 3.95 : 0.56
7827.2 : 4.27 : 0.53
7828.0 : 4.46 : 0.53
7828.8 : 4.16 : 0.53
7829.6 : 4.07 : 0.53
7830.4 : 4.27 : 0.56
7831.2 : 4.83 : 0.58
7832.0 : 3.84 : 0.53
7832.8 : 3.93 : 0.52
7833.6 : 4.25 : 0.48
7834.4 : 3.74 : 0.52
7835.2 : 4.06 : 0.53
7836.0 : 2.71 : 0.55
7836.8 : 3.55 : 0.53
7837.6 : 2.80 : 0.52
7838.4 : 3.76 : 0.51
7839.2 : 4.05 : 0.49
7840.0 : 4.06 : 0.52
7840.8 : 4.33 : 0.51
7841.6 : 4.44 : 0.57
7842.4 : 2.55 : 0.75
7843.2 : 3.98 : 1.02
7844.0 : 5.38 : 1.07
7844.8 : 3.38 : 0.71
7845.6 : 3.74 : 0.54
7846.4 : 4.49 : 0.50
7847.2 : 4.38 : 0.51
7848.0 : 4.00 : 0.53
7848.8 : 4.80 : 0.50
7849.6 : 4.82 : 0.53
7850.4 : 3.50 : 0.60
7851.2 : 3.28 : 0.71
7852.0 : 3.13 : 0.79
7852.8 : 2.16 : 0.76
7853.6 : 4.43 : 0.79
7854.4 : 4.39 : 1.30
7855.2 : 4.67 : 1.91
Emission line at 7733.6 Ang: [S II]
